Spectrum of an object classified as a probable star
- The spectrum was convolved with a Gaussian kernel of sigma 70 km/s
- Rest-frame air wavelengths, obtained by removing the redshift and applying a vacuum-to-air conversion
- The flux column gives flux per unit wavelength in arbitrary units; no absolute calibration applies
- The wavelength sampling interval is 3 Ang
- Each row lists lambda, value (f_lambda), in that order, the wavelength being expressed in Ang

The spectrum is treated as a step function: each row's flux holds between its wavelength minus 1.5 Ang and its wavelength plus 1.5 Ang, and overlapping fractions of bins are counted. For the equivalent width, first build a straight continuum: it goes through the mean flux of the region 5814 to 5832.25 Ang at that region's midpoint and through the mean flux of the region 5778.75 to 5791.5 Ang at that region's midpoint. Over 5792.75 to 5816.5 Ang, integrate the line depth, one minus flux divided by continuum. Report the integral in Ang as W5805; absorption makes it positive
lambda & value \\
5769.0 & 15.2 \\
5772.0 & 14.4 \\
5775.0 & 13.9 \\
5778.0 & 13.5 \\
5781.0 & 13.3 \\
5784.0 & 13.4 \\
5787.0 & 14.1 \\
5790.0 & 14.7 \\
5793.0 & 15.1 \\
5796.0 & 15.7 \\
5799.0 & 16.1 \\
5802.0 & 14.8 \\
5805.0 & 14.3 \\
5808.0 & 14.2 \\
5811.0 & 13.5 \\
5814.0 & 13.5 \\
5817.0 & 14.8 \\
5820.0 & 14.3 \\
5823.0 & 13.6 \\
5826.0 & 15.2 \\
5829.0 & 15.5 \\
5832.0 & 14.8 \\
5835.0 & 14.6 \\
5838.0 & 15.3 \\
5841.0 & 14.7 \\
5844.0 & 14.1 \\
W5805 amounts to -0.7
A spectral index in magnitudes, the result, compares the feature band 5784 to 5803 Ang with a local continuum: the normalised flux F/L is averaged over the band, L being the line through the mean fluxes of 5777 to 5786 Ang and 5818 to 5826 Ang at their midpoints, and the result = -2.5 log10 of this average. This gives -0.097 mag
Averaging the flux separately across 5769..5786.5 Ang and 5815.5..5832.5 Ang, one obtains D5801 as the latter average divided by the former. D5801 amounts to 1.1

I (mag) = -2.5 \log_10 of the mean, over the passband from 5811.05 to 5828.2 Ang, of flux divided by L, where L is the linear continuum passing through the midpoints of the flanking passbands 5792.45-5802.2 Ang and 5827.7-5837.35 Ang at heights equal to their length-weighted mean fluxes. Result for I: 0.07 mag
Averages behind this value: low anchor 15.5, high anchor 15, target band 14.3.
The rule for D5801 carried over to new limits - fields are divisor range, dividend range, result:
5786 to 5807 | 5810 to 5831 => 0.96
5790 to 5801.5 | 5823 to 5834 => 0.97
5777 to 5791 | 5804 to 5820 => 1.02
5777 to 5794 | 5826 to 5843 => 1.07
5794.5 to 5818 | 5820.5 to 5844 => 1.01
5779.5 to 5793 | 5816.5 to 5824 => 1.01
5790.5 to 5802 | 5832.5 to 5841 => 0.96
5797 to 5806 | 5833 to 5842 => 0.98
